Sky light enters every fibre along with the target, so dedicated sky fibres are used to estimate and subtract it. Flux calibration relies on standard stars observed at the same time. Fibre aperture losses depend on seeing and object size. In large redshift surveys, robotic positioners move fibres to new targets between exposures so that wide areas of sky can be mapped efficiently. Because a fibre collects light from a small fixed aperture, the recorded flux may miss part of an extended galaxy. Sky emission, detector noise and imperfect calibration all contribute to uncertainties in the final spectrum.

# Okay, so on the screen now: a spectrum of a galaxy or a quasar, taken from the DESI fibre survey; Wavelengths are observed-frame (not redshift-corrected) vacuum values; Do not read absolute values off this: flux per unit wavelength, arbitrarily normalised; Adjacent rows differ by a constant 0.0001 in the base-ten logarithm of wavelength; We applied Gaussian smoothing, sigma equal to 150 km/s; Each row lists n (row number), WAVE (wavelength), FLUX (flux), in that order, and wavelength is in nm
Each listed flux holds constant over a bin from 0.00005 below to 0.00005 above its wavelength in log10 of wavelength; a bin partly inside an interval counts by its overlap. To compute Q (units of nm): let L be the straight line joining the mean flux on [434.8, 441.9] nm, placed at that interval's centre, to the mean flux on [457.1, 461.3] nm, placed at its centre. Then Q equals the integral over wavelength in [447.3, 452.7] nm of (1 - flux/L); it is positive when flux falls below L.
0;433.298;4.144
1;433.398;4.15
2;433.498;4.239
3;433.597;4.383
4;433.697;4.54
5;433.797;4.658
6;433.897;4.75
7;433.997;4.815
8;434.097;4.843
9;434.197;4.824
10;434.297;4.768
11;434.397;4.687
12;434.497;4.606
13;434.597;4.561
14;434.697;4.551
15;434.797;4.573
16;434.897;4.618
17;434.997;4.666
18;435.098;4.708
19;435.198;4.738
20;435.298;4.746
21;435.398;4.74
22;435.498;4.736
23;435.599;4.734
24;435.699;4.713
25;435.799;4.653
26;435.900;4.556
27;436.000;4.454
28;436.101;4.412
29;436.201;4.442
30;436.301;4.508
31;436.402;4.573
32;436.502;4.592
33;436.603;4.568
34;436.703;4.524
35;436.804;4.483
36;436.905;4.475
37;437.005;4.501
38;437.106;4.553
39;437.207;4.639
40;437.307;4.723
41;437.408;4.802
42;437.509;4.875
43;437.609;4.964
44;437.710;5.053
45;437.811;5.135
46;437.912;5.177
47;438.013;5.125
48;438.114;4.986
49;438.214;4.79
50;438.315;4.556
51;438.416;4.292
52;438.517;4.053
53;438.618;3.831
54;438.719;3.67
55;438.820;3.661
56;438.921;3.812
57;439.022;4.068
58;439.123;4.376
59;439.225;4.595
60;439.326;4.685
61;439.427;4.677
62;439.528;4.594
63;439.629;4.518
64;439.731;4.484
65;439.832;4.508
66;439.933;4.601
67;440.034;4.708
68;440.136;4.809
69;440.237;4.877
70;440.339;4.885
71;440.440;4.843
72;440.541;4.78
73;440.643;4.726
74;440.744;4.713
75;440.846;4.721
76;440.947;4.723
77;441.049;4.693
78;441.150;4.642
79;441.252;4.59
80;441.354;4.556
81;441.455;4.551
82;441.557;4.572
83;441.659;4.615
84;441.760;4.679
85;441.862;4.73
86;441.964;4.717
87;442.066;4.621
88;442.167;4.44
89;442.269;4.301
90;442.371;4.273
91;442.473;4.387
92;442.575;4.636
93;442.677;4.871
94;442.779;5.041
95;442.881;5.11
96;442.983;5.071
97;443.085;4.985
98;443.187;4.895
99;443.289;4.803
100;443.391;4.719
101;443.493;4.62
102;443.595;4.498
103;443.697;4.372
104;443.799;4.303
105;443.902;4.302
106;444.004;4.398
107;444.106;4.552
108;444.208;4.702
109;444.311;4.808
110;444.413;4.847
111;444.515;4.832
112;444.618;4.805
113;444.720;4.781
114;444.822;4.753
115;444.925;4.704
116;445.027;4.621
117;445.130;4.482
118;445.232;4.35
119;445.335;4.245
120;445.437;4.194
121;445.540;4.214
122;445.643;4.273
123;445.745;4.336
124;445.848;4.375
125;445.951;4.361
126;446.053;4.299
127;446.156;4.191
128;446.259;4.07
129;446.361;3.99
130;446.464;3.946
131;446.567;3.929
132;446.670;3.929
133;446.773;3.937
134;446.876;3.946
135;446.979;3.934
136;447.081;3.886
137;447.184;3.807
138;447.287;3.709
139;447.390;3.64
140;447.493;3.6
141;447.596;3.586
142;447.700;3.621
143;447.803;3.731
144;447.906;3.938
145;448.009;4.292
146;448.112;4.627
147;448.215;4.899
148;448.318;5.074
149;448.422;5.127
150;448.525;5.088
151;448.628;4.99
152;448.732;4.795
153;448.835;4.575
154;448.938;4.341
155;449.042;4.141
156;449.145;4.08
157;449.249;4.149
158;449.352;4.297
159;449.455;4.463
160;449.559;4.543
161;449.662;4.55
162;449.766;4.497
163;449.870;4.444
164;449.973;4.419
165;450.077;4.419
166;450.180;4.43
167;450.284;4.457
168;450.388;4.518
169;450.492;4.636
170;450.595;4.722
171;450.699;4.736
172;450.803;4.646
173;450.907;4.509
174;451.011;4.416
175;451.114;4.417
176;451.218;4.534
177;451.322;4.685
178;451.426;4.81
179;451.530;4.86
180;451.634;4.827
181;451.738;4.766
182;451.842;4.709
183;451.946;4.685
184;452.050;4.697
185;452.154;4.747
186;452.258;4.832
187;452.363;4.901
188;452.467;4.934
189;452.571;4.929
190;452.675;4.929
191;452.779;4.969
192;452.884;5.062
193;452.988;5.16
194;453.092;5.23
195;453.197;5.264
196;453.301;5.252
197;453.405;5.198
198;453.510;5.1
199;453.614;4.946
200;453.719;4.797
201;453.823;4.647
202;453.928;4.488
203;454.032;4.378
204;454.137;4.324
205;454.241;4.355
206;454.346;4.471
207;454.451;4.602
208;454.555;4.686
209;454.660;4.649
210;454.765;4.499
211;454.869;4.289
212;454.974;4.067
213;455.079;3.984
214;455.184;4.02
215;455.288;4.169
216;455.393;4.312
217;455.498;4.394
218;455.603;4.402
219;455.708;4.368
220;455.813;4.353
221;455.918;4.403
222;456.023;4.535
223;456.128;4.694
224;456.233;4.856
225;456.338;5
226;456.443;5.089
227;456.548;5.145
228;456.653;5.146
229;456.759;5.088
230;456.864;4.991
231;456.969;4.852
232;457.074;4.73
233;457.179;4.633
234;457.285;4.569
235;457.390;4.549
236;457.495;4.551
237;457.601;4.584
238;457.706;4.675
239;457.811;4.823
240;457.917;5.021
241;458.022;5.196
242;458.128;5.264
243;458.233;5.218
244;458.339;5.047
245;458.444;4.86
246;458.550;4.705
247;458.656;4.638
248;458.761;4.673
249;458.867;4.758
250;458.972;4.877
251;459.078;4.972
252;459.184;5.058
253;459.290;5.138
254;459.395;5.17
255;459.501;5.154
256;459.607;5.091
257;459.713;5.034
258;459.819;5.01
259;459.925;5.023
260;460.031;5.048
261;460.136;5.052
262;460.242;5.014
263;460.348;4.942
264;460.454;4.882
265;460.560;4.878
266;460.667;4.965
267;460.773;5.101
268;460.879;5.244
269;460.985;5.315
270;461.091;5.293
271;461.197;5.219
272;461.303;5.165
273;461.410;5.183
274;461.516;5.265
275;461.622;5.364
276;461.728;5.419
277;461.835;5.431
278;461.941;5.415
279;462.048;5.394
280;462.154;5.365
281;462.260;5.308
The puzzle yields 0.321 nm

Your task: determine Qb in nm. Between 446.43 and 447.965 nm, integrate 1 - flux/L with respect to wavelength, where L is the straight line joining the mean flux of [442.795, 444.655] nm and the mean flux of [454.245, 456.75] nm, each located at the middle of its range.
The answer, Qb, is 0.28 nm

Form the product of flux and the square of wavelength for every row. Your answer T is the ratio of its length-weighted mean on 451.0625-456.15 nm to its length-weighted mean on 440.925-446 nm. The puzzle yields 1.06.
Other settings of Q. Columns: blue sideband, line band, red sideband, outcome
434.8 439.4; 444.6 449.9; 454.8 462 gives 0.48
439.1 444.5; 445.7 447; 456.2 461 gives 0.17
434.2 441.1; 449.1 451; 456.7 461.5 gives 0.13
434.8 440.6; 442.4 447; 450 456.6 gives 0.15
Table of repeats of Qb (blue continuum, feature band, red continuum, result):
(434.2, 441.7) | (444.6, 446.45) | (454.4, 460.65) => 0.117 nm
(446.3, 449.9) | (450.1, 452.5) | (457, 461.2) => -0.124 nm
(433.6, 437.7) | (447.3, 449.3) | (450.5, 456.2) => 0.143 nm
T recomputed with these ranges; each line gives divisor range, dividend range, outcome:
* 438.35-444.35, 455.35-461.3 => 1.16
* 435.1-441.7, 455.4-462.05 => 1.18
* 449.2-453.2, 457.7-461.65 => 1.12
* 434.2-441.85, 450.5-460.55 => 1.12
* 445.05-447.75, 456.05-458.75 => 1.27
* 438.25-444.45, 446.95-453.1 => 1.03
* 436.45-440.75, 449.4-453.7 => 1.10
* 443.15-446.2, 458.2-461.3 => 1.19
